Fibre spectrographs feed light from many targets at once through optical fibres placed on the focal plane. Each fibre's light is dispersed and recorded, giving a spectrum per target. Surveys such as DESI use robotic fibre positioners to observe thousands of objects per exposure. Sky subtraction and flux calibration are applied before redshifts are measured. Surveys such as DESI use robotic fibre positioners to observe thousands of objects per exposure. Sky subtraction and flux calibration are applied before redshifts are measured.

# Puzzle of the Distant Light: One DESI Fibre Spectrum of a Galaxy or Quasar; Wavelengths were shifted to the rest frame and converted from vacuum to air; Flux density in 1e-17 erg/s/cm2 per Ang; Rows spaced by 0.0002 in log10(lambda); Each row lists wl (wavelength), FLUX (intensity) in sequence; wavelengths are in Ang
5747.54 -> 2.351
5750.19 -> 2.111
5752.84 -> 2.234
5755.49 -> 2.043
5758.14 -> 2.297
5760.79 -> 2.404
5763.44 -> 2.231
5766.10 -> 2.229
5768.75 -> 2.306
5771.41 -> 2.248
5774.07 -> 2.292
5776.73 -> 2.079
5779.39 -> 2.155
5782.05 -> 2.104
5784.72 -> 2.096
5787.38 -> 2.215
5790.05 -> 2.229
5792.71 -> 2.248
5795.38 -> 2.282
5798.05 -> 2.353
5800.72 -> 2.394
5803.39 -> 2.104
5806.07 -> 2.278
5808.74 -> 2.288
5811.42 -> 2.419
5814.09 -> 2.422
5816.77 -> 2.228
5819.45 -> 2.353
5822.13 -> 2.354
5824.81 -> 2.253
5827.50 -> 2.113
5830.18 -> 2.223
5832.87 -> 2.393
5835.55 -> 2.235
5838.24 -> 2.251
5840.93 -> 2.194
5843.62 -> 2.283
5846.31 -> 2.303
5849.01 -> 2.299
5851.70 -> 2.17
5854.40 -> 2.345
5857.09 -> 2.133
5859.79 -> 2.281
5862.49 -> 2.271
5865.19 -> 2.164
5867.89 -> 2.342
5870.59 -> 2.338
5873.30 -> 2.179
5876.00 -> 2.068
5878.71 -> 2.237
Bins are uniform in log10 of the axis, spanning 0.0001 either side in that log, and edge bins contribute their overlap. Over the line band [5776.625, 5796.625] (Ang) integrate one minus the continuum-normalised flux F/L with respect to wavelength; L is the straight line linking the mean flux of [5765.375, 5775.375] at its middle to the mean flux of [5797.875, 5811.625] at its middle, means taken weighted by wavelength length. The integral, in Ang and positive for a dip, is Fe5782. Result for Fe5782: 0.9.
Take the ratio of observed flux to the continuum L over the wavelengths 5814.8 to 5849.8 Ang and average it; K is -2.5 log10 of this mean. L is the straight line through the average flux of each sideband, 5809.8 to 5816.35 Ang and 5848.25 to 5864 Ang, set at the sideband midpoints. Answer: 0.03 mag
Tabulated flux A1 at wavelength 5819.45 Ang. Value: 2.353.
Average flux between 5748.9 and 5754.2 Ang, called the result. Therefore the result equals 2.17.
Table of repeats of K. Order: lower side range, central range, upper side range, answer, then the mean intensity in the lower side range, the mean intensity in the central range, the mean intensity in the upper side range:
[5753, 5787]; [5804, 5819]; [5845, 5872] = -0.04 mag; 2.21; 2.32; 2.26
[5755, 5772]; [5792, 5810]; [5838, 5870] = -0.01 mag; 2.26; 2.28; 2.26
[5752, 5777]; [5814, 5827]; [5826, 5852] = -0.02 mag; 2.24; 2.3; 2.25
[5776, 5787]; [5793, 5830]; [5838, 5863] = -0.06 mag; 2.12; 2.29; 2.25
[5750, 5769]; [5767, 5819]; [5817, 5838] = 0.00 mag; 2.24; 2.25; 2.27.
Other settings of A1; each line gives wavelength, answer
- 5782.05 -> 2.104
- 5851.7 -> 2.17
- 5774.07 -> 2.292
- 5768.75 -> 2.306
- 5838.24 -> 2.251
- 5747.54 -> 2.351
